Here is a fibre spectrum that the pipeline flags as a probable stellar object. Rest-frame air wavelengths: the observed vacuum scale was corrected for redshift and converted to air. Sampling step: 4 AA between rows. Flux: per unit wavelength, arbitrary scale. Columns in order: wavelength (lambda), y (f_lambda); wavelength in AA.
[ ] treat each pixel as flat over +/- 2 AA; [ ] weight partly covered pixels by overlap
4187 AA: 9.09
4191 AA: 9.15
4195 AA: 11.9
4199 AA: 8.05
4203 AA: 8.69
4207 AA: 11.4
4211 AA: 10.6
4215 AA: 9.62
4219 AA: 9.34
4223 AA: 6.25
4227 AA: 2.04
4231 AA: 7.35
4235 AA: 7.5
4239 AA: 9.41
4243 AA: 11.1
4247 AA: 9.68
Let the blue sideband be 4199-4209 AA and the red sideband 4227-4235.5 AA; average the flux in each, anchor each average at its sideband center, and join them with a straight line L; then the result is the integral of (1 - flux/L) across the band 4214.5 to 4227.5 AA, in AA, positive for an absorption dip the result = 1.0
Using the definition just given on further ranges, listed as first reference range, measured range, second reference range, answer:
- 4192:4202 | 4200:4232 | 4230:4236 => 1.6 AA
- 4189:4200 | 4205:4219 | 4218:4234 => -4.7 AA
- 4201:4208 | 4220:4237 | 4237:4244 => 6.9 AA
